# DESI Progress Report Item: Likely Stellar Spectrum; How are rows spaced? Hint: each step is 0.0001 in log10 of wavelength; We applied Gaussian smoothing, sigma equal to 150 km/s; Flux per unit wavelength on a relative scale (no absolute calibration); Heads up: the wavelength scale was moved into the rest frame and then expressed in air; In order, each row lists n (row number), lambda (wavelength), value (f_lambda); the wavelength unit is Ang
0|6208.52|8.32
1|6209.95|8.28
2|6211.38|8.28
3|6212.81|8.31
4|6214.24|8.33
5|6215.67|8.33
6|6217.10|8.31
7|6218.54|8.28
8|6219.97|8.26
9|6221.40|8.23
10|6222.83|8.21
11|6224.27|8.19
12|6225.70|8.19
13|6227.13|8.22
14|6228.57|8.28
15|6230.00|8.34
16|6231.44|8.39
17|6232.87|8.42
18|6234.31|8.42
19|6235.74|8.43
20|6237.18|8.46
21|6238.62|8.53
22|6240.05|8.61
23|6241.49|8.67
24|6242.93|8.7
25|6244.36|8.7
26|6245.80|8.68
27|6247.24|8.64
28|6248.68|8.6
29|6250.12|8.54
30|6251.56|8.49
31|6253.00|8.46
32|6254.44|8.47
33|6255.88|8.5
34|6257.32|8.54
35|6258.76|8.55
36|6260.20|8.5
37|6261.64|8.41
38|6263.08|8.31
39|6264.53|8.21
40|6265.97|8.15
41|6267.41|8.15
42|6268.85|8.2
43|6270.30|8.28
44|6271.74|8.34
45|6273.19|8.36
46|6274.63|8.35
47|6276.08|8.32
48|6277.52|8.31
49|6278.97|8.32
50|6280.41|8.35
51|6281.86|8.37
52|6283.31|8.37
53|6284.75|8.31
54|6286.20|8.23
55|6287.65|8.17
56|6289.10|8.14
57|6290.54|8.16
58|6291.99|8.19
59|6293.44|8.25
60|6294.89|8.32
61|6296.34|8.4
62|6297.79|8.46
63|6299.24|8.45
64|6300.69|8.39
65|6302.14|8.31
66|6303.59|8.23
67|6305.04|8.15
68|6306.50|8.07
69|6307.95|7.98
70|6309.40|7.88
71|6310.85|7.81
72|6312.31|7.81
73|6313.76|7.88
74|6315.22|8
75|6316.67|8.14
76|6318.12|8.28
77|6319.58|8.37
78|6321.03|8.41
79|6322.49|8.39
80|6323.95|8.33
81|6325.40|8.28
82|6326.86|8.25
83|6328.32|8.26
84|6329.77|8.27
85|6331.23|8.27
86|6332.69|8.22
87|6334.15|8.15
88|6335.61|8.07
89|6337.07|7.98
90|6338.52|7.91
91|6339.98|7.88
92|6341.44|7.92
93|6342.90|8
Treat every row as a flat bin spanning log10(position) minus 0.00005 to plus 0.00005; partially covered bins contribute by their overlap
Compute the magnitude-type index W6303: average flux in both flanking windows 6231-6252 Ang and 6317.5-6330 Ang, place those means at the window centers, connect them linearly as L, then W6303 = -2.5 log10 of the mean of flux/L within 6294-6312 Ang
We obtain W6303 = 0.024 mag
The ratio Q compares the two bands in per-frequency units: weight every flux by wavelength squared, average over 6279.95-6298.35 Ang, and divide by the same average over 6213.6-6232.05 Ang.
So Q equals 1.02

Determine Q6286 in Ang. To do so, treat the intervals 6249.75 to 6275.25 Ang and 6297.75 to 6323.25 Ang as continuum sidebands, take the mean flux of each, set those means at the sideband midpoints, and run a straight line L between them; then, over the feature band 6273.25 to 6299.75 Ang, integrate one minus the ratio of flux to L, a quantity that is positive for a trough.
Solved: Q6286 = -0.1 Ang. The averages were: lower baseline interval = 8.38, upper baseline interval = 8.16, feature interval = 8.31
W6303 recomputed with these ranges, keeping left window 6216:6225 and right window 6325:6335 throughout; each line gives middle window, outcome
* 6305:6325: 0.02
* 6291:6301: -0.01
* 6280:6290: 0.00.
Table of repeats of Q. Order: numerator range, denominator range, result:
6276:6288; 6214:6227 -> 1.03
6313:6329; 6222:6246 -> 1.00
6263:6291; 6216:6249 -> 1.00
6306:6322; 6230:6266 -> 0.97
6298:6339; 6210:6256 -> 1.00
